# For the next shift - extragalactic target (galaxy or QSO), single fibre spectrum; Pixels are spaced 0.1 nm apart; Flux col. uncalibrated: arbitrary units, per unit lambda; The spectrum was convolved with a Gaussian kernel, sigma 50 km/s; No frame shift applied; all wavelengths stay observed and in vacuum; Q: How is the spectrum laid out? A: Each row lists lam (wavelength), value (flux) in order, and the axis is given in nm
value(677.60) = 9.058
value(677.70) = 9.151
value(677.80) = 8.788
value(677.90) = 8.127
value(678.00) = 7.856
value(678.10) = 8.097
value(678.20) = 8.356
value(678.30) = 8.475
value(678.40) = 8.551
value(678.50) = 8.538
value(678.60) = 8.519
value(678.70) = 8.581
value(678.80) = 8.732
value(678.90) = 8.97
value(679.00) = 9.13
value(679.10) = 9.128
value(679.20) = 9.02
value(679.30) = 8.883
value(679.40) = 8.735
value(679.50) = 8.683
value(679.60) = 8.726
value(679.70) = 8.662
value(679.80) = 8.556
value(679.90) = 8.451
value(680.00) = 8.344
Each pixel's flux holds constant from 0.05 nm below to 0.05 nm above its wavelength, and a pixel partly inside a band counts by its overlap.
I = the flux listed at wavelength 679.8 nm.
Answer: 8.556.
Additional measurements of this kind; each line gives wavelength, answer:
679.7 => 8.662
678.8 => 8.732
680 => 8.344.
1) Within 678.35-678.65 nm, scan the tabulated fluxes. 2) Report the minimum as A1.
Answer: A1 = 8.519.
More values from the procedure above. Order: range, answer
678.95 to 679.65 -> 8.683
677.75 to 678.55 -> 7.856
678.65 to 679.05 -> 8.581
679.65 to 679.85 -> 8.556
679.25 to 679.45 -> 8.735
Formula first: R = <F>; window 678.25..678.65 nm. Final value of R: 8.52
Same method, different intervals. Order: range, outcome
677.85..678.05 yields 7.99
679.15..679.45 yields 8.88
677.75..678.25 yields 8.24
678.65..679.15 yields 8.91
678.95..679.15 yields 9.13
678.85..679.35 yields 9.03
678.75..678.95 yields 8.85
